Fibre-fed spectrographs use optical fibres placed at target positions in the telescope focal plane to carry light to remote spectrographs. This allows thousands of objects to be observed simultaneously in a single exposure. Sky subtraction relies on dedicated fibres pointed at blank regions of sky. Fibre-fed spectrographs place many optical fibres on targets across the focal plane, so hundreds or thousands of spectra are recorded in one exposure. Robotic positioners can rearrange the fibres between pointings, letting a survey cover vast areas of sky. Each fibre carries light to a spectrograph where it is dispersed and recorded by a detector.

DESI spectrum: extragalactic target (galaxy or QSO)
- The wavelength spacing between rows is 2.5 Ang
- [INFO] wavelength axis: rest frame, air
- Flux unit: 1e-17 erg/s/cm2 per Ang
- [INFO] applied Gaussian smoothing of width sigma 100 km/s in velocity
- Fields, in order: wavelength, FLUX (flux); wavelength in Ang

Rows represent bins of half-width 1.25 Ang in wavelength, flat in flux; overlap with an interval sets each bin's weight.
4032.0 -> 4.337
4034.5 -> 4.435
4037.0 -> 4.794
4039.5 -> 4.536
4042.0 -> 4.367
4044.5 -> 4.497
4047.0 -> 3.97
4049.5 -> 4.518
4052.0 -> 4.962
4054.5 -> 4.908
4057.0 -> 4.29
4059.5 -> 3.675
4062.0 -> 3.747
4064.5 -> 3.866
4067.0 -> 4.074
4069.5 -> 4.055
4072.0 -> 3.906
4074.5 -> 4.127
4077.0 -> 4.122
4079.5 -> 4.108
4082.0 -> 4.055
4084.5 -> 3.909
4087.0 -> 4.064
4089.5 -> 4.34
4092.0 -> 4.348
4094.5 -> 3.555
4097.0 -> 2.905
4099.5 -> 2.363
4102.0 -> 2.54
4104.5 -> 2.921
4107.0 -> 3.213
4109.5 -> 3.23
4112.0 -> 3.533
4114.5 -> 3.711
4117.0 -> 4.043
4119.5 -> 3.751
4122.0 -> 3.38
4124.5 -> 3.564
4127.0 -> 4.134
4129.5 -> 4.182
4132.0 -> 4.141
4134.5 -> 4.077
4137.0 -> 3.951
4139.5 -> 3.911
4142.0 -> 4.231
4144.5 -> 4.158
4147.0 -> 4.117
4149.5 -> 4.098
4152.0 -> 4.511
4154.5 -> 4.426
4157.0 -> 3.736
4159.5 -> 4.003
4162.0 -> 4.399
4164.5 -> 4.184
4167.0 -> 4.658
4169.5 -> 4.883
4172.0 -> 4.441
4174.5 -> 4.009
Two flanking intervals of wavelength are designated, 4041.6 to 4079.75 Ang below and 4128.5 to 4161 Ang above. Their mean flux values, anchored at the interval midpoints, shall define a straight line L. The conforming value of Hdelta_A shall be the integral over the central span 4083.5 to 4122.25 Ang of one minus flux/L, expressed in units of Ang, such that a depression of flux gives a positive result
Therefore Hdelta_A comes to 6.3 Ang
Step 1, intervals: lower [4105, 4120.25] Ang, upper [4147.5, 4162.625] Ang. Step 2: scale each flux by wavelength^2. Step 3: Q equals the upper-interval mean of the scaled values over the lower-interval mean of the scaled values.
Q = 1.21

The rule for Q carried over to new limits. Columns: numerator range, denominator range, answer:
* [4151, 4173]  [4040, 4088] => 1.09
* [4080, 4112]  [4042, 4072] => 0.84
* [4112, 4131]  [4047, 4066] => 0.92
